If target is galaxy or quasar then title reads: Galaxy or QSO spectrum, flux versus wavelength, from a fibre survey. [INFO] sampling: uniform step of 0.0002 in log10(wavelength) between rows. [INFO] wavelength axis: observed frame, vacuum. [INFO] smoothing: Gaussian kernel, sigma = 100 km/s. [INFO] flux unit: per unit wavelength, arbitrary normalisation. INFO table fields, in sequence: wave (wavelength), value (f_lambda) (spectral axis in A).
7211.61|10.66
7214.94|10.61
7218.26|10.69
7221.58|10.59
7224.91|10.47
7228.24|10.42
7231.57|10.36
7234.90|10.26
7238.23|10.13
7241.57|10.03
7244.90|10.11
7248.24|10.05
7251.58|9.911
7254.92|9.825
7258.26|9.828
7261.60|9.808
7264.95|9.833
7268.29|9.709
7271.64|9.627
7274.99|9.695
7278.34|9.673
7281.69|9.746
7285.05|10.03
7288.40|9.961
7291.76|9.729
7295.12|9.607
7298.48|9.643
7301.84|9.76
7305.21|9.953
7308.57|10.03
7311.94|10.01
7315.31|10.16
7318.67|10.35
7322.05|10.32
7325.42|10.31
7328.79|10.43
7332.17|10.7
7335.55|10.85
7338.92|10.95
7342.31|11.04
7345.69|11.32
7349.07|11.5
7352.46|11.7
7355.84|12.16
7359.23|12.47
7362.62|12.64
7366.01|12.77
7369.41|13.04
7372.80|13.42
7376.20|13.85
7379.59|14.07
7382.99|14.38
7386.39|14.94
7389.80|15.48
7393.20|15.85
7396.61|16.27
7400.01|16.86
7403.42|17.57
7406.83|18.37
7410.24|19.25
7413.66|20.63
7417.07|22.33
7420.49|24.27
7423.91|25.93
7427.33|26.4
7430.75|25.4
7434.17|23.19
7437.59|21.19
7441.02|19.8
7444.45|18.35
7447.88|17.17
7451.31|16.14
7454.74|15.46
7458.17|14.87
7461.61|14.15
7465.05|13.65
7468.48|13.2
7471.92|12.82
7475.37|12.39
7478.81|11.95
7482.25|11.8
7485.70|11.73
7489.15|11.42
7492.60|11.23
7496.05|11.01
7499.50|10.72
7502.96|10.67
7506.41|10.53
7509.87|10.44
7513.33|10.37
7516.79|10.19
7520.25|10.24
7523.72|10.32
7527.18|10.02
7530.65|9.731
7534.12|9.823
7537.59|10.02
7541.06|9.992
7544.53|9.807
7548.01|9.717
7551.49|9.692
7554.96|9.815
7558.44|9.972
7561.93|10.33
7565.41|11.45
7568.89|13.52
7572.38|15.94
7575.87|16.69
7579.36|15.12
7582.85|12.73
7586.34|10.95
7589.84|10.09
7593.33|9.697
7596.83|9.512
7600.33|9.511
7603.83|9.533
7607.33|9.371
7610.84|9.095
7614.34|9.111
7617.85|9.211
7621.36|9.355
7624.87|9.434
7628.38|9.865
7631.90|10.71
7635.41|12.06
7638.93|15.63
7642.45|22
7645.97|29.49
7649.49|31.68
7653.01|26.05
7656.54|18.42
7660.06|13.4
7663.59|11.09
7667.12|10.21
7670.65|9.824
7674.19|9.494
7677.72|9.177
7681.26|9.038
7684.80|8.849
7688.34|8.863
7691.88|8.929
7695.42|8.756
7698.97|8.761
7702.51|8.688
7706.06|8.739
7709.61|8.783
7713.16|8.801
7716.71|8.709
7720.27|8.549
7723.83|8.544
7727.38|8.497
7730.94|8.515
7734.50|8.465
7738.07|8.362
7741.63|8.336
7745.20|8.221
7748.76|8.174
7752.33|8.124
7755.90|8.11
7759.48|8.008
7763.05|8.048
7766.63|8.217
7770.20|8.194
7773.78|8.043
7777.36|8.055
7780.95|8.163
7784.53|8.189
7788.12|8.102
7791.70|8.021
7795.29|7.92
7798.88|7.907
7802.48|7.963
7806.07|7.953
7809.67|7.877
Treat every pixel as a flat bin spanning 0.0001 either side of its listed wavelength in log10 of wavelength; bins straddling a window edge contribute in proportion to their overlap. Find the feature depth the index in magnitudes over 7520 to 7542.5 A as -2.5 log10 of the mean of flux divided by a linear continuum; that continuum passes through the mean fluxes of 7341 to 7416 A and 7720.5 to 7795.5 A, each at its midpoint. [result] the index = 0.20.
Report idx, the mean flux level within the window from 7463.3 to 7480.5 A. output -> 12.8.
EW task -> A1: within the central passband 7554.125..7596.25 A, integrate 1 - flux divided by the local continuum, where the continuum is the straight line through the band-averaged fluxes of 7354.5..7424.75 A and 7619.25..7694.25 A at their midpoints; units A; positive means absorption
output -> 7.2 A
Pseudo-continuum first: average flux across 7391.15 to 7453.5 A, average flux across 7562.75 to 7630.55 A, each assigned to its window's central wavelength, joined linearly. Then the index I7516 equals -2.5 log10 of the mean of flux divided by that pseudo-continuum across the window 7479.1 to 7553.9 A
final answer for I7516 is 0.41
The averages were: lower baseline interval 20.2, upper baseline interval 11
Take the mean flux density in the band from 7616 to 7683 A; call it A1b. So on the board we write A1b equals 14.5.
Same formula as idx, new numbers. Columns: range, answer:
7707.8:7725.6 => 8.67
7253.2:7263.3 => 9.82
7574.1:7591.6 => 13.1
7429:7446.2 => 21.6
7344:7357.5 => 11.7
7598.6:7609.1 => 9.47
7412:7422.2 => 22.4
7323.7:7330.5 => 10.4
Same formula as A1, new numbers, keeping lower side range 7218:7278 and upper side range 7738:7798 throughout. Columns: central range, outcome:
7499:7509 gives -1.7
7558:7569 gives -2.8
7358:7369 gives -3.5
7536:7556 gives -2.0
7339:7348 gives -1.4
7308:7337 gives -1.7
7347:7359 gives -2.7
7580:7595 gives -4.1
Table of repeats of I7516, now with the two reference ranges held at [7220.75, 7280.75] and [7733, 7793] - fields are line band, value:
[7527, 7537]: -0.10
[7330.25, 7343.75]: -0.12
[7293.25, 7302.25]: 0.02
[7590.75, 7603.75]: -0.10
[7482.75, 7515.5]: -0.20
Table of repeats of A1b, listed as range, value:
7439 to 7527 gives 12.8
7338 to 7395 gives 13.1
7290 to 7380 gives 11.2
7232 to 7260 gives 10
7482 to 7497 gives 11.4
